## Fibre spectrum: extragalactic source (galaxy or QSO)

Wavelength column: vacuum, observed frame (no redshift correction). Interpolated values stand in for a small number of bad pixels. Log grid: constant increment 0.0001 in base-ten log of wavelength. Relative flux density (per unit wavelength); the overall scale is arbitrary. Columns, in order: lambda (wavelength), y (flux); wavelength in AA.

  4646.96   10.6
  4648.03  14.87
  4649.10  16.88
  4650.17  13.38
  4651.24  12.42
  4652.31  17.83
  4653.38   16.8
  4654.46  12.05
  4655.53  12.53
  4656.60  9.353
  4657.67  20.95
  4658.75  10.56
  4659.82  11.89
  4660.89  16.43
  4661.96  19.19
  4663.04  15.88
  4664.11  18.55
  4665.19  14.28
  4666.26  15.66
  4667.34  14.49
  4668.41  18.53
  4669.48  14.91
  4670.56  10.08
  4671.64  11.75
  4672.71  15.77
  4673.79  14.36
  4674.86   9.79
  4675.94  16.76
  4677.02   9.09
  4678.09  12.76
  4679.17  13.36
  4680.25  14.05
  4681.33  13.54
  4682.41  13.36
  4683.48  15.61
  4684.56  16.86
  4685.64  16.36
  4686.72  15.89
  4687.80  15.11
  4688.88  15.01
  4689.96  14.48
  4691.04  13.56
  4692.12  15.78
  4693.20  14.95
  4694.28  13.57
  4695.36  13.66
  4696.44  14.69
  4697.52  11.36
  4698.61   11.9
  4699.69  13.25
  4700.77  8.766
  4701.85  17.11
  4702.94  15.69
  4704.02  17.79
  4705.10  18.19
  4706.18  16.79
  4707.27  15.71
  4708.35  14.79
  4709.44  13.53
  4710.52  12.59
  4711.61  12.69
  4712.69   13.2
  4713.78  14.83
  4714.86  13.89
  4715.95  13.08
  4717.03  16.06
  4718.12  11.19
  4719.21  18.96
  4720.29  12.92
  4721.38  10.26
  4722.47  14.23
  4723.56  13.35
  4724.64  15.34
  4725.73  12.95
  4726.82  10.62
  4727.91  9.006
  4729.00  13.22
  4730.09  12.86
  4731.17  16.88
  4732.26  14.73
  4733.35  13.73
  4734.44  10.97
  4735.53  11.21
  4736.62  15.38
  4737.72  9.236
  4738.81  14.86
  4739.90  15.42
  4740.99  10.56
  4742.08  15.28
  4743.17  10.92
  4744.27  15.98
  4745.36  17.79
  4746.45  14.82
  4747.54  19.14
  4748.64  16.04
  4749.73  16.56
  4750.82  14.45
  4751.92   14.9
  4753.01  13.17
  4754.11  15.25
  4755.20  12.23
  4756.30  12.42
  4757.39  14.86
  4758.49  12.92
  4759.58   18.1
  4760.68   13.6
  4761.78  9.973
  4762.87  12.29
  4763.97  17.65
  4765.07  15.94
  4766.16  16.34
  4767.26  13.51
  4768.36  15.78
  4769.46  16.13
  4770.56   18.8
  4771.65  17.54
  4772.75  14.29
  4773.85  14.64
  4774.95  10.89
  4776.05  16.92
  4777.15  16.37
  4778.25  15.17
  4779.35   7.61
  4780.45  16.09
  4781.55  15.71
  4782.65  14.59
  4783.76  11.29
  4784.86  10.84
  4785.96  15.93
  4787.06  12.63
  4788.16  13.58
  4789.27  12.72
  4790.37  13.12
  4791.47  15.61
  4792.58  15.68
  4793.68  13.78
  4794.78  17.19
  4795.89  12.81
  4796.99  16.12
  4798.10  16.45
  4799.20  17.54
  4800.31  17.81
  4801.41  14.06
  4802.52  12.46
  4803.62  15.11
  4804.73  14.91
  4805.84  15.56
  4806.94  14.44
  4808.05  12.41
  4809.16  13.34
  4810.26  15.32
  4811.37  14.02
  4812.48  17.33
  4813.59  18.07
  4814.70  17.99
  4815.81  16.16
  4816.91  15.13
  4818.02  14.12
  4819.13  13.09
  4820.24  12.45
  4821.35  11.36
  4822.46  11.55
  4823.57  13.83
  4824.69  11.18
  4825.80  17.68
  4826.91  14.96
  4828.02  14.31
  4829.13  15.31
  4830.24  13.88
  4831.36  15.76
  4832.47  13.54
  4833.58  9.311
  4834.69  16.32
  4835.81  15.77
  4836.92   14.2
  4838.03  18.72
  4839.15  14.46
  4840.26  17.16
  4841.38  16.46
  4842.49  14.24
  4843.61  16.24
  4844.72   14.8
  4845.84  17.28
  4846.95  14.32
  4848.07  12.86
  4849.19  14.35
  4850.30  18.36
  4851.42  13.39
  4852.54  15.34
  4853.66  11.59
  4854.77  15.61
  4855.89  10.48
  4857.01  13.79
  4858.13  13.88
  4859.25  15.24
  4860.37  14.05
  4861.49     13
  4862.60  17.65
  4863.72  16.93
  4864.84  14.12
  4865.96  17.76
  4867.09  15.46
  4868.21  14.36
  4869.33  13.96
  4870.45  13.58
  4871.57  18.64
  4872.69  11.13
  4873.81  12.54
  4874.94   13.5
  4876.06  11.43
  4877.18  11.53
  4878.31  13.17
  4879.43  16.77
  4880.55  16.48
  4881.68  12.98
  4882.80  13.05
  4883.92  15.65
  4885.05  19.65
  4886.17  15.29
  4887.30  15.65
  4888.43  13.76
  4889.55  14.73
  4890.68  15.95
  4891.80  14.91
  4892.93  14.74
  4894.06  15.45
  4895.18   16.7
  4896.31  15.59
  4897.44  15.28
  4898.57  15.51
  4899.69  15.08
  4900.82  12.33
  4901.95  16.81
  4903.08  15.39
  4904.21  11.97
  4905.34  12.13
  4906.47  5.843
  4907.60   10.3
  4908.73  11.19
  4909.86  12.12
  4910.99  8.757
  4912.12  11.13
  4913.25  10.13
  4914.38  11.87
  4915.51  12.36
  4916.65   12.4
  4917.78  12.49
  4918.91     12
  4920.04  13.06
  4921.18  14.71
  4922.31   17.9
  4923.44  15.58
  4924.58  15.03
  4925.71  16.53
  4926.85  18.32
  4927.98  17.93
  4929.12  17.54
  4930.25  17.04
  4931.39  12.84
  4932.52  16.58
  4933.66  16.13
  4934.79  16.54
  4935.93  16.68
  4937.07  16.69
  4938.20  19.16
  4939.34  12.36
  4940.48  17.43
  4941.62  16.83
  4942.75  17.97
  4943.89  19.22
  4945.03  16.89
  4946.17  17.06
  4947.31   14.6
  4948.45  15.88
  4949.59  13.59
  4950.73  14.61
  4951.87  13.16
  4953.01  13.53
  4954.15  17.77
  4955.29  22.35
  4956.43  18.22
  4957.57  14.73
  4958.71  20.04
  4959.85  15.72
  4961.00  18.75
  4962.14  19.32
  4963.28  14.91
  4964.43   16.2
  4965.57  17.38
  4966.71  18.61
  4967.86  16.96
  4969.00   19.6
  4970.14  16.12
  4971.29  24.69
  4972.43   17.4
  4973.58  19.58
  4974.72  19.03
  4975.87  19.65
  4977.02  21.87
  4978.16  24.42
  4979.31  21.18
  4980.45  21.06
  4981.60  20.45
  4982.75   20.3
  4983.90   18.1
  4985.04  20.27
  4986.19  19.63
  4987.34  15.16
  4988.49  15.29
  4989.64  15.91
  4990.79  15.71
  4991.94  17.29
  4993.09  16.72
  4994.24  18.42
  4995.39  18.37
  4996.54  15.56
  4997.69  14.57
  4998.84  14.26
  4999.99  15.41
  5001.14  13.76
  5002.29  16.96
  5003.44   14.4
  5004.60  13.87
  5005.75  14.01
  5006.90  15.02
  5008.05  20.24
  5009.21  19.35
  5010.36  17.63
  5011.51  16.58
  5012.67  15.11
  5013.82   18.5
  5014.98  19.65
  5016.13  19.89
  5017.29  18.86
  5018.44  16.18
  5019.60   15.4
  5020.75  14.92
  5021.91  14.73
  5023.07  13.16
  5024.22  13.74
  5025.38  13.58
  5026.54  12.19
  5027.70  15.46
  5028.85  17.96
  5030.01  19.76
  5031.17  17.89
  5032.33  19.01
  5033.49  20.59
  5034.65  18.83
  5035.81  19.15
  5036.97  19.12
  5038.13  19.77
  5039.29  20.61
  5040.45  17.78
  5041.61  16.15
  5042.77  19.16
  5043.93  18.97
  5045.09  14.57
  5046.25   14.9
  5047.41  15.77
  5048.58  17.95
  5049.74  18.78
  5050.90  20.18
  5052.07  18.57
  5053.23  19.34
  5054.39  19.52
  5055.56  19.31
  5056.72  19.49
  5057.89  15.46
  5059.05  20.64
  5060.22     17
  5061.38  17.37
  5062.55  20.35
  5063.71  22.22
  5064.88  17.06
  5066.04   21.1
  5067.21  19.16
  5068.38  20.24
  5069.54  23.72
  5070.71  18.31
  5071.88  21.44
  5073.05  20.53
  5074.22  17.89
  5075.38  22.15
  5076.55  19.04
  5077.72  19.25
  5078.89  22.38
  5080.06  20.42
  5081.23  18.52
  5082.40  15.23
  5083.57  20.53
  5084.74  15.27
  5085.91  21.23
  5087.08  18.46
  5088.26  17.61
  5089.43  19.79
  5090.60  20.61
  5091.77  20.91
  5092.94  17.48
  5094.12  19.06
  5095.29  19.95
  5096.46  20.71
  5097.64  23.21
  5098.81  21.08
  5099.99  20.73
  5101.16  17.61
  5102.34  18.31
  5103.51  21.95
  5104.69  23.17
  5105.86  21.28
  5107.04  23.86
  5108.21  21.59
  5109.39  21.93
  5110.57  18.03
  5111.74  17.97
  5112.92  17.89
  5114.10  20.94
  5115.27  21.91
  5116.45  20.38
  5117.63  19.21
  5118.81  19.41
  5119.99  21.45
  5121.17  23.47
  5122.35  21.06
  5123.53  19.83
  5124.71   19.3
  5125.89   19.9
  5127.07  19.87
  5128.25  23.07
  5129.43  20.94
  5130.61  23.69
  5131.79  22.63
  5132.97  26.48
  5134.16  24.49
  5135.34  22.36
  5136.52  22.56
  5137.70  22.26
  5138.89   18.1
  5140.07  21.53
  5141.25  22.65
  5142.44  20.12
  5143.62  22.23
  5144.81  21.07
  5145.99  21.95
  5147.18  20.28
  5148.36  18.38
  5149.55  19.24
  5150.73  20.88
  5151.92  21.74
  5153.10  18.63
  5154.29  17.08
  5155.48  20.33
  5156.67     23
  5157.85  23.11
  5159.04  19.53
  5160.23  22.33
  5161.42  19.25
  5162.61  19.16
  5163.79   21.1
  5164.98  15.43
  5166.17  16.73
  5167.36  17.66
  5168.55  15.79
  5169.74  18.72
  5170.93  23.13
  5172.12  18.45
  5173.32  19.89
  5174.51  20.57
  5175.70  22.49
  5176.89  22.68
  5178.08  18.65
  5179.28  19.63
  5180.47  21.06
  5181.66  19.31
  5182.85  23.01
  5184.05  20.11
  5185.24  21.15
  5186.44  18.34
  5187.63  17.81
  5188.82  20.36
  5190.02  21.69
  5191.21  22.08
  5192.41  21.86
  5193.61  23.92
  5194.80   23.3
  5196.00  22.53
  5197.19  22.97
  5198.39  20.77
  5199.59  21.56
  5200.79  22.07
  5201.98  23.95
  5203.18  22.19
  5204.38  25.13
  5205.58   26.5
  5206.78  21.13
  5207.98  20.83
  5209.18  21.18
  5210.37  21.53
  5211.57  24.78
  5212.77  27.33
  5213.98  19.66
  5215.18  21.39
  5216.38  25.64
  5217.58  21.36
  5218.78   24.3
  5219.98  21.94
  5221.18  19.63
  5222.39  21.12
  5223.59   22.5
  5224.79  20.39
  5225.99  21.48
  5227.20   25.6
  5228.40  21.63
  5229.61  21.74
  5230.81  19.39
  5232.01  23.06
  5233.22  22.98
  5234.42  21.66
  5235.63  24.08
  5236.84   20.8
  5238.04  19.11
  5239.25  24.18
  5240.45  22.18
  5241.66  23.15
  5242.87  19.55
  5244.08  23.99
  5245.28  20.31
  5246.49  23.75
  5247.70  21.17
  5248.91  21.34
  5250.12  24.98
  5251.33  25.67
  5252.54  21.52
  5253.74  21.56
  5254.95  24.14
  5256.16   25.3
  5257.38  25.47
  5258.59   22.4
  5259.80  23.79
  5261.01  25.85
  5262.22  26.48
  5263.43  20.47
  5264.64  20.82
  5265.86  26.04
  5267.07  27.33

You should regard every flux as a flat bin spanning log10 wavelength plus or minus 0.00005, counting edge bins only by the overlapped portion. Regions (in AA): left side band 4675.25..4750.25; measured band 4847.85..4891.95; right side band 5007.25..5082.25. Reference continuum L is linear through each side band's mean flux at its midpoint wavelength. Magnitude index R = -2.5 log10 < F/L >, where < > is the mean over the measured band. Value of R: 0.11 mag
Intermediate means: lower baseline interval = 14.1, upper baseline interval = 18.3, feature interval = 14.6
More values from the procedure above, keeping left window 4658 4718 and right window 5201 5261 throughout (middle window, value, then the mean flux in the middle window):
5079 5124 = 0.03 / 20.1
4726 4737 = 0.17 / 12.8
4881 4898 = 0.14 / 15.3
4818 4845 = 0.15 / 14.4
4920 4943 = 0.11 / 16.4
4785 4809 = 0.10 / 14.7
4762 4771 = 0.00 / 15.6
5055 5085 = 0.04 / 19.4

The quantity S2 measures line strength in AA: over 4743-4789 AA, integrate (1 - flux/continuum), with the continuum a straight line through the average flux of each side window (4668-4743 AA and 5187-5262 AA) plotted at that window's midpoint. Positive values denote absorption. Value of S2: 0.7 AA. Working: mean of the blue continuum 13.9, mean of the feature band 14.6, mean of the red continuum 22.5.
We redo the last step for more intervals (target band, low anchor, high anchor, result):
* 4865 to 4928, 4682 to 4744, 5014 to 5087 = 8.80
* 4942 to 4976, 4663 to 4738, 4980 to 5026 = -2.35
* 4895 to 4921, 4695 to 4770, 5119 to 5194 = 6.54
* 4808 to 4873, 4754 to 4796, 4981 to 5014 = 1.50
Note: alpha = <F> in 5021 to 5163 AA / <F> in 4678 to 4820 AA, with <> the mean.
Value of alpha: 1.4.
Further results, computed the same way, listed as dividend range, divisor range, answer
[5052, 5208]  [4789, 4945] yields 1.40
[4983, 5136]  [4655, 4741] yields 1.34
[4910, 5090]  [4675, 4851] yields 1.20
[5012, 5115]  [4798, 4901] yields 1.27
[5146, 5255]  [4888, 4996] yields 1.32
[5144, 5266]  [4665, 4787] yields 1.53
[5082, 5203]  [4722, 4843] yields 1.43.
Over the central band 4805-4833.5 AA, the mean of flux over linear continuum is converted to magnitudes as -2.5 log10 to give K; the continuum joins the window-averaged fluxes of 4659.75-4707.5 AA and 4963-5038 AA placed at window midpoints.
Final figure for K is 0.101 mag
